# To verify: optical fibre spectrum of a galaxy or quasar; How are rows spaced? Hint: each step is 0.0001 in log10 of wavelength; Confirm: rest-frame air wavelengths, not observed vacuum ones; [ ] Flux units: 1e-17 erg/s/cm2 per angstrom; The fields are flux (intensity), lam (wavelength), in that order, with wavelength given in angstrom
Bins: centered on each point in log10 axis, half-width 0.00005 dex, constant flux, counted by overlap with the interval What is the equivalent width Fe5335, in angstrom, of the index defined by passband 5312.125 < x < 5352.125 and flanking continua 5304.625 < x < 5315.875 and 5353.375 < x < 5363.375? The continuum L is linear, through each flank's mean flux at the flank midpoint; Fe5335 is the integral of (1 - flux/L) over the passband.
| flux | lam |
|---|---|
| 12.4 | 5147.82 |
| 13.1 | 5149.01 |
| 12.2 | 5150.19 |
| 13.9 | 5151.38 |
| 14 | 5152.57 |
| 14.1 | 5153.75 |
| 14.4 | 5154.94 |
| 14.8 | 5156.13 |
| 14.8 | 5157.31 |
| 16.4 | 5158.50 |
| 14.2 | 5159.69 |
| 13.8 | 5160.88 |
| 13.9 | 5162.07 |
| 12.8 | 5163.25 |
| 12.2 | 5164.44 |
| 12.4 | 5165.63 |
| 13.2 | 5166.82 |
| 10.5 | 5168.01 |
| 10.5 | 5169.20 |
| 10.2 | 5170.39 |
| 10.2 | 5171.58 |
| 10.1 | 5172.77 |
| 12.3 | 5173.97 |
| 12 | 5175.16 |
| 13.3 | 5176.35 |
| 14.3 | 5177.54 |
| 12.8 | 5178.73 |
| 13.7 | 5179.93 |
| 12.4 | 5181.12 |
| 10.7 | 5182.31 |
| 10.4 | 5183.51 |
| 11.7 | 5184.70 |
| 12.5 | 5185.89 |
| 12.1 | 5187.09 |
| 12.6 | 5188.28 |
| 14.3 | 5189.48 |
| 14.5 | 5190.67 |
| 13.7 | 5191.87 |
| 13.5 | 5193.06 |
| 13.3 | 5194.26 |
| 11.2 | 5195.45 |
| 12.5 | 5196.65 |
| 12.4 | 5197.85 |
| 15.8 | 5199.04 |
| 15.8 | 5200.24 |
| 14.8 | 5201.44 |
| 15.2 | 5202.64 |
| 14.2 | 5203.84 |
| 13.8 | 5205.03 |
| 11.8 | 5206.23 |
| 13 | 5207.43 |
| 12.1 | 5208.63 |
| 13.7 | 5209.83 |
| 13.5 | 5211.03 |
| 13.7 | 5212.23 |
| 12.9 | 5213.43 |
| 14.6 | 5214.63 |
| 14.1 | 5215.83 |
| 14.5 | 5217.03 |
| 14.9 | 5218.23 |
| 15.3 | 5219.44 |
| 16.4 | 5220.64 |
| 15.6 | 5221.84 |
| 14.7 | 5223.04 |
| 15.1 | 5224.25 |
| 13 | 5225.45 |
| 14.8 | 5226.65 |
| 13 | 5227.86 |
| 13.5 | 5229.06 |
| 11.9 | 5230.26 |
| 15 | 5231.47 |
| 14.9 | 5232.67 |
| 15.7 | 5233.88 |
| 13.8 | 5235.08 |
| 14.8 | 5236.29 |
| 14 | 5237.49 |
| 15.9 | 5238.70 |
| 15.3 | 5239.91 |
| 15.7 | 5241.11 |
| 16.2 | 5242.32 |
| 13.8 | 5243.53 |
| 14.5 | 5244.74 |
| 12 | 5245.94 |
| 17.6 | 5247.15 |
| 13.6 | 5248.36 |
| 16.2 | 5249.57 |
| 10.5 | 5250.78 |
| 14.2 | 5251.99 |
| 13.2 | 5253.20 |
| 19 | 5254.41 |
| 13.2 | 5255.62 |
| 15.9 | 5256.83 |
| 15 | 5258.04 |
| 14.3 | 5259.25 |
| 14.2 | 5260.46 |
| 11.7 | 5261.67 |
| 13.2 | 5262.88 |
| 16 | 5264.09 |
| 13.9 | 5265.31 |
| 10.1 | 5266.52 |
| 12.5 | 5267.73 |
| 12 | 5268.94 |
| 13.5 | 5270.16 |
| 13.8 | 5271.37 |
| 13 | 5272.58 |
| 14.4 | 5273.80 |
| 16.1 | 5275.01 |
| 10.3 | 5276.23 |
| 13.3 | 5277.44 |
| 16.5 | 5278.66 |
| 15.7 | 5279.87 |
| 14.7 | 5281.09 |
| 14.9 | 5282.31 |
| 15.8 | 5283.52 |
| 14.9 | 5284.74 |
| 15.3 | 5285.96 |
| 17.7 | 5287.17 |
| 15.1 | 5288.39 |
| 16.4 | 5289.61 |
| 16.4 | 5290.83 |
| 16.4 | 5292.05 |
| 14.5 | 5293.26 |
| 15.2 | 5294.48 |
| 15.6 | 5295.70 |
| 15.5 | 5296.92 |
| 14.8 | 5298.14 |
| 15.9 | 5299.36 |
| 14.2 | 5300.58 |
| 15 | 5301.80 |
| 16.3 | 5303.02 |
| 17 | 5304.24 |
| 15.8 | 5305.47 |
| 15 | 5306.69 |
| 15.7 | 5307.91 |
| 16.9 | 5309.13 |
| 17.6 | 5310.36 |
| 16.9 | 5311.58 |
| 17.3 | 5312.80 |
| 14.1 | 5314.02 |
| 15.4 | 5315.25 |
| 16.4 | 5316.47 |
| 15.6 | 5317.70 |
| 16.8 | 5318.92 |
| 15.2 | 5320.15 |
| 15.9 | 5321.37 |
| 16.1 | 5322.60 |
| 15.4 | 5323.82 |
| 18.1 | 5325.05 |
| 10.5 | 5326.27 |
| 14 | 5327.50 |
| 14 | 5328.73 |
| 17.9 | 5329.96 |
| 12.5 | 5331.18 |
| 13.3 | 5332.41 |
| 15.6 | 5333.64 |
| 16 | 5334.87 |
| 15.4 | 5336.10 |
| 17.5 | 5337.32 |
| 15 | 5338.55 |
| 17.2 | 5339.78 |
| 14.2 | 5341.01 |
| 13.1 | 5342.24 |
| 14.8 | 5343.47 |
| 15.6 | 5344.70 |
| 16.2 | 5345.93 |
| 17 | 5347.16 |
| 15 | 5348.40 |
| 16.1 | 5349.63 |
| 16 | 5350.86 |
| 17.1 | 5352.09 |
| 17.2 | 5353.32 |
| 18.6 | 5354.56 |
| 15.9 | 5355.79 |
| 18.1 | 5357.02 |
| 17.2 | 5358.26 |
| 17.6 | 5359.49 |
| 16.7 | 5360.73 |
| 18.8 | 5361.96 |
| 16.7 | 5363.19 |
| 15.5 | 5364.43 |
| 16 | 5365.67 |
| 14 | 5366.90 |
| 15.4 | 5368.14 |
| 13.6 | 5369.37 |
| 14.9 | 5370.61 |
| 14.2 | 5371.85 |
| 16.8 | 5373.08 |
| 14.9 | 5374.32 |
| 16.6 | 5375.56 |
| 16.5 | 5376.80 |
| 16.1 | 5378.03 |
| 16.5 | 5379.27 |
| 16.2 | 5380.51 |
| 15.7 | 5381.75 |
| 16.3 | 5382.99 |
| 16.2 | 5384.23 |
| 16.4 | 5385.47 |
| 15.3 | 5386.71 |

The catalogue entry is 3.0 angstrom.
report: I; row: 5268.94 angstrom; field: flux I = 12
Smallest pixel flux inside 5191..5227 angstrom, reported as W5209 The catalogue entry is 11.2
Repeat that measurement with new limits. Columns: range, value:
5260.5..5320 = 10.1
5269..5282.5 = 10.3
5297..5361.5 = 10.5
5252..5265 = 11.7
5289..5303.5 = 14.2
